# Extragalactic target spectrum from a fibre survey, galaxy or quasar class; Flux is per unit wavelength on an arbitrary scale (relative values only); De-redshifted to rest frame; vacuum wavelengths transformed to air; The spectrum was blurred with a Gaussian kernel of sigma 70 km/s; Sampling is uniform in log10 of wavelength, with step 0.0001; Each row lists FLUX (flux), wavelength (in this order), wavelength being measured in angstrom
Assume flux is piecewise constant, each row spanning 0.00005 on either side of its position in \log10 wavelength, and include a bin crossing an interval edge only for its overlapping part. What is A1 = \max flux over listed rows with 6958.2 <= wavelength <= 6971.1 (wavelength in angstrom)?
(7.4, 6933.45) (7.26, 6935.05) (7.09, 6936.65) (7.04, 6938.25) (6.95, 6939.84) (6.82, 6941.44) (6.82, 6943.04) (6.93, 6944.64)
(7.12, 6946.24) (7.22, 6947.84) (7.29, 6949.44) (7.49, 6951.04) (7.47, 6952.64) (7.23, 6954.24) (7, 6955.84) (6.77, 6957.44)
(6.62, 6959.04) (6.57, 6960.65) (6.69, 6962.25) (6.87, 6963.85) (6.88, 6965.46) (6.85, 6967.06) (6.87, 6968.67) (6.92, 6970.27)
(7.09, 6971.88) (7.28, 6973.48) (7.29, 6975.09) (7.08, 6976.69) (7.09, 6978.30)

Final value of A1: 6.92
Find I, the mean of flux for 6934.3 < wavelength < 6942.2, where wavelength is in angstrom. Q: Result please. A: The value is 7.03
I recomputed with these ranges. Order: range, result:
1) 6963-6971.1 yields 6.87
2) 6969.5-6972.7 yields 7.01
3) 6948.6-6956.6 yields 7.3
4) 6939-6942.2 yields 6.9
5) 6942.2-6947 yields 6.95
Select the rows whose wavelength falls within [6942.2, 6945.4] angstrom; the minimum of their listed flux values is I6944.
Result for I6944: 6.82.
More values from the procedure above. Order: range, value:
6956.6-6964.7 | 6.57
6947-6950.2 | 7.22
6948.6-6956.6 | 7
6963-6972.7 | 6.85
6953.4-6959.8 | 6.62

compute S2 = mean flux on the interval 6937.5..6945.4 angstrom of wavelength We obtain 6.91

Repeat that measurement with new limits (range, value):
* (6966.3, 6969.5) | 6.86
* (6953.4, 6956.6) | 7.13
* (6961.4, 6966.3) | 6.82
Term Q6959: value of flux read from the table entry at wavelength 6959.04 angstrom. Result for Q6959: 6.62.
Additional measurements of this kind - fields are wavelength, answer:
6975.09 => 7.29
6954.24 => 7.23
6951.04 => 7.49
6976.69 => 7.08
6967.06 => 6.85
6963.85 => 6.87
